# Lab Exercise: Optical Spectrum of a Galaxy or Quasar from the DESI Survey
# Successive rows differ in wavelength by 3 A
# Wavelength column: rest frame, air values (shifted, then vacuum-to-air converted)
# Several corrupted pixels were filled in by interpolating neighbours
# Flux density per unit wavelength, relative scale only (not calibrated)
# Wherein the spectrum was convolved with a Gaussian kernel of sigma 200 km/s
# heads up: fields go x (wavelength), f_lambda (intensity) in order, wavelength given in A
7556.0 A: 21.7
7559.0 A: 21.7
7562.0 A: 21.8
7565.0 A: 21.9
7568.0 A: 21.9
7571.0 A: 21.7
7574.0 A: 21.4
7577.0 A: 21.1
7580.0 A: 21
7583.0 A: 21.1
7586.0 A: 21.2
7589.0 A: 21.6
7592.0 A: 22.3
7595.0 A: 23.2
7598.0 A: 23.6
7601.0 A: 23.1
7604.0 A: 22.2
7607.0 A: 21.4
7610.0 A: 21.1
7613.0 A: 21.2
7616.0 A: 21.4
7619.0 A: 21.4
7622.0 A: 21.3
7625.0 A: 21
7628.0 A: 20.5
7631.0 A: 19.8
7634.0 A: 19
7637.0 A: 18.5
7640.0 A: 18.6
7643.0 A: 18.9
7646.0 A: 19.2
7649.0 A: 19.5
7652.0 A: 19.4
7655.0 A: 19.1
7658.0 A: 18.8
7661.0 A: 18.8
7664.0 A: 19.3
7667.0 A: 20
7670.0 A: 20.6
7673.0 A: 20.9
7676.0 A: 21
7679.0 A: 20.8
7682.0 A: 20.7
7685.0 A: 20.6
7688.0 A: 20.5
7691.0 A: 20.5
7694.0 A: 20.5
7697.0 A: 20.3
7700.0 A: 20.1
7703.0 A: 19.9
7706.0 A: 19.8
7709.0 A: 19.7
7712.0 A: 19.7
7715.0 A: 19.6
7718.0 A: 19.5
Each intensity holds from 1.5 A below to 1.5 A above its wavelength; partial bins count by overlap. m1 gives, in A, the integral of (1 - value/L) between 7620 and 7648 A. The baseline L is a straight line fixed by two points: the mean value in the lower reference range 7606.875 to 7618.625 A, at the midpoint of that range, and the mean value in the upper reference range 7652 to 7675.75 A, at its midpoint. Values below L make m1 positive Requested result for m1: 1.3 A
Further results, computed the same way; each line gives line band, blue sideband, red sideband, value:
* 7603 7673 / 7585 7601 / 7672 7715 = 4.8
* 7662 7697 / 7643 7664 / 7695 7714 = -1.7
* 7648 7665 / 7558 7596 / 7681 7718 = 1.3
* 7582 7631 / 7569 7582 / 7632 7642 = -4.0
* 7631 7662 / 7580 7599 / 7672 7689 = 3.2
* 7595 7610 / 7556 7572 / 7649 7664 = -1.3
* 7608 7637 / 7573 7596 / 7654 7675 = 0.1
